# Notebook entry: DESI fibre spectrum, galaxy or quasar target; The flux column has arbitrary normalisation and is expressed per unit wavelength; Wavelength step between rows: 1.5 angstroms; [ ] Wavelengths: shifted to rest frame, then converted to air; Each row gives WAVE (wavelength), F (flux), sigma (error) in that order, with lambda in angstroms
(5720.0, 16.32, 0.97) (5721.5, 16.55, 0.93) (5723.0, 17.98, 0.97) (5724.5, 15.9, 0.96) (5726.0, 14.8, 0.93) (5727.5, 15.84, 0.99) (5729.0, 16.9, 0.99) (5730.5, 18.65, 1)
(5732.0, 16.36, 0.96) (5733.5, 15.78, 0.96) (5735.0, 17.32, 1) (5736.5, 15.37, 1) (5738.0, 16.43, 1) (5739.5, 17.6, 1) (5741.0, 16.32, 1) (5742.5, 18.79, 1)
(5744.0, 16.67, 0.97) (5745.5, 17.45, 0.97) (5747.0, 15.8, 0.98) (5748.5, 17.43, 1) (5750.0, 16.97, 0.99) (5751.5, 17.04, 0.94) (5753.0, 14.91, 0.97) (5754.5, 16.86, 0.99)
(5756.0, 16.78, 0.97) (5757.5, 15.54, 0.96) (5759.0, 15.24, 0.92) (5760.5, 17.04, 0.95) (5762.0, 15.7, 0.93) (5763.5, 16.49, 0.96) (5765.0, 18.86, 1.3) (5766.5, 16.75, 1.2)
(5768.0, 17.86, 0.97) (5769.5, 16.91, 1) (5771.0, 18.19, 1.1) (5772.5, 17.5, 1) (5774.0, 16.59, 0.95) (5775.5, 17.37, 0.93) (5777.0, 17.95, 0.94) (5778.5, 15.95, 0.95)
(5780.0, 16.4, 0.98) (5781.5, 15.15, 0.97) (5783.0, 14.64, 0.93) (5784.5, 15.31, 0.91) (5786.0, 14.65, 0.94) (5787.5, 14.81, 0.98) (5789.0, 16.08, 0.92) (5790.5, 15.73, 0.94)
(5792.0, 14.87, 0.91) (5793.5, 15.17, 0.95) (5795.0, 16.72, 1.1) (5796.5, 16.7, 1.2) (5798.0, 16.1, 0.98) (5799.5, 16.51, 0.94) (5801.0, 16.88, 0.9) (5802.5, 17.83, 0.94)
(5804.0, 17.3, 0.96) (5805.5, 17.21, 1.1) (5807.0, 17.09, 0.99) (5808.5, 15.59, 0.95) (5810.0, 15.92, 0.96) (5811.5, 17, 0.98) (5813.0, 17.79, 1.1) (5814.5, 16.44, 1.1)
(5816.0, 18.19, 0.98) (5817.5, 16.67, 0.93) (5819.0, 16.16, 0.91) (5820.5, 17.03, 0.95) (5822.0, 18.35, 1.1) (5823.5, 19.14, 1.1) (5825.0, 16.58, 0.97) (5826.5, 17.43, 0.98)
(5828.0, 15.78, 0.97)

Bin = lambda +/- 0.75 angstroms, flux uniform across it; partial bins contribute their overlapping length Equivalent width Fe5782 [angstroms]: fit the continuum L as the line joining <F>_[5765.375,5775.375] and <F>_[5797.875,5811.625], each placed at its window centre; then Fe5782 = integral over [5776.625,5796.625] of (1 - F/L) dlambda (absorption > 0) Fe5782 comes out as 1.7 angstroms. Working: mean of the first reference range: 17.4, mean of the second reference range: 16.8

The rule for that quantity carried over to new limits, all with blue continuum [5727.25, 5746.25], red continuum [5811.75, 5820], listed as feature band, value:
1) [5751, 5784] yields 0.7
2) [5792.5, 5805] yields 0.3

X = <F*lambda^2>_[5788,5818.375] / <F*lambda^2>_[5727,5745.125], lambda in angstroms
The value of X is 1.0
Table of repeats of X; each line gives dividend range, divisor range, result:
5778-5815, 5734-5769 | 0.98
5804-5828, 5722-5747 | 1.05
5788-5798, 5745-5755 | 0.97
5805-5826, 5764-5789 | 1.05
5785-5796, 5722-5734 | 0.96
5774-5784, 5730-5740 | 0.99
